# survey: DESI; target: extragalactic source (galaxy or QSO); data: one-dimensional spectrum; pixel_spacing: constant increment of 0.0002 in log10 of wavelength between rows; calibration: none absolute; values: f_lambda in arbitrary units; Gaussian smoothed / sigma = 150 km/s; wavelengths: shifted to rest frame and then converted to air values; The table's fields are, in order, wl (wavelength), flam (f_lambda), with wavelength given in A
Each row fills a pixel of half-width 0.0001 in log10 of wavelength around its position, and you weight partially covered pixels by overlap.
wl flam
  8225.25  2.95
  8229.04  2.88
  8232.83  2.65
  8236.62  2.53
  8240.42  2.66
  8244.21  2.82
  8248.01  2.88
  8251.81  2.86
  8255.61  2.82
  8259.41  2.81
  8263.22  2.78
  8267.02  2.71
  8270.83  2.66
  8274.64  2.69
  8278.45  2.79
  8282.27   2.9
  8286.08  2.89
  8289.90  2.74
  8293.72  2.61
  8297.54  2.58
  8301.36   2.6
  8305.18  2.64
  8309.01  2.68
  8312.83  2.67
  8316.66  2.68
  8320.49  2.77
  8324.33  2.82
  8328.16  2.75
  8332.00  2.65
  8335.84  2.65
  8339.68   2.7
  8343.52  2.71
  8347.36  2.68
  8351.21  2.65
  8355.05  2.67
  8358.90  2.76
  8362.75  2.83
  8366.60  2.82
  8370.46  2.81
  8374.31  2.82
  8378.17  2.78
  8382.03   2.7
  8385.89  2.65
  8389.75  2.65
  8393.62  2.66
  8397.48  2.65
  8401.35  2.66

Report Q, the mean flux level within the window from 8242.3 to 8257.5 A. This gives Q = 2.85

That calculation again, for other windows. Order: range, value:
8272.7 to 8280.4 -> 2.74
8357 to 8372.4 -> 2.81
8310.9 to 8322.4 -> 2.71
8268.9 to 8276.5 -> 2.67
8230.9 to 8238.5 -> 2.59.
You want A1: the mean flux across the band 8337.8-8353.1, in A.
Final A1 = 2.68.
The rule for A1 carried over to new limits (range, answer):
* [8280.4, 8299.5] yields 2.74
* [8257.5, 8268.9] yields 2.77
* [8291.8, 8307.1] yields 2.61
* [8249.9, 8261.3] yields 2.83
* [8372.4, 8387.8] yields 2.74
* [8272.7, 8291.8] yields 2.8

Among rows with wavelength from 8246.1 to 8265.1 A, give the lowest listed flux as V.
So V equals 2.78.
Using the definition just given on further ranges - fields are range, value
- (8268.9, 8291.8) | 2.66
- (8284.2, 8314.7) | 2.58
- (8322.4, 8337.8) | 2.65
